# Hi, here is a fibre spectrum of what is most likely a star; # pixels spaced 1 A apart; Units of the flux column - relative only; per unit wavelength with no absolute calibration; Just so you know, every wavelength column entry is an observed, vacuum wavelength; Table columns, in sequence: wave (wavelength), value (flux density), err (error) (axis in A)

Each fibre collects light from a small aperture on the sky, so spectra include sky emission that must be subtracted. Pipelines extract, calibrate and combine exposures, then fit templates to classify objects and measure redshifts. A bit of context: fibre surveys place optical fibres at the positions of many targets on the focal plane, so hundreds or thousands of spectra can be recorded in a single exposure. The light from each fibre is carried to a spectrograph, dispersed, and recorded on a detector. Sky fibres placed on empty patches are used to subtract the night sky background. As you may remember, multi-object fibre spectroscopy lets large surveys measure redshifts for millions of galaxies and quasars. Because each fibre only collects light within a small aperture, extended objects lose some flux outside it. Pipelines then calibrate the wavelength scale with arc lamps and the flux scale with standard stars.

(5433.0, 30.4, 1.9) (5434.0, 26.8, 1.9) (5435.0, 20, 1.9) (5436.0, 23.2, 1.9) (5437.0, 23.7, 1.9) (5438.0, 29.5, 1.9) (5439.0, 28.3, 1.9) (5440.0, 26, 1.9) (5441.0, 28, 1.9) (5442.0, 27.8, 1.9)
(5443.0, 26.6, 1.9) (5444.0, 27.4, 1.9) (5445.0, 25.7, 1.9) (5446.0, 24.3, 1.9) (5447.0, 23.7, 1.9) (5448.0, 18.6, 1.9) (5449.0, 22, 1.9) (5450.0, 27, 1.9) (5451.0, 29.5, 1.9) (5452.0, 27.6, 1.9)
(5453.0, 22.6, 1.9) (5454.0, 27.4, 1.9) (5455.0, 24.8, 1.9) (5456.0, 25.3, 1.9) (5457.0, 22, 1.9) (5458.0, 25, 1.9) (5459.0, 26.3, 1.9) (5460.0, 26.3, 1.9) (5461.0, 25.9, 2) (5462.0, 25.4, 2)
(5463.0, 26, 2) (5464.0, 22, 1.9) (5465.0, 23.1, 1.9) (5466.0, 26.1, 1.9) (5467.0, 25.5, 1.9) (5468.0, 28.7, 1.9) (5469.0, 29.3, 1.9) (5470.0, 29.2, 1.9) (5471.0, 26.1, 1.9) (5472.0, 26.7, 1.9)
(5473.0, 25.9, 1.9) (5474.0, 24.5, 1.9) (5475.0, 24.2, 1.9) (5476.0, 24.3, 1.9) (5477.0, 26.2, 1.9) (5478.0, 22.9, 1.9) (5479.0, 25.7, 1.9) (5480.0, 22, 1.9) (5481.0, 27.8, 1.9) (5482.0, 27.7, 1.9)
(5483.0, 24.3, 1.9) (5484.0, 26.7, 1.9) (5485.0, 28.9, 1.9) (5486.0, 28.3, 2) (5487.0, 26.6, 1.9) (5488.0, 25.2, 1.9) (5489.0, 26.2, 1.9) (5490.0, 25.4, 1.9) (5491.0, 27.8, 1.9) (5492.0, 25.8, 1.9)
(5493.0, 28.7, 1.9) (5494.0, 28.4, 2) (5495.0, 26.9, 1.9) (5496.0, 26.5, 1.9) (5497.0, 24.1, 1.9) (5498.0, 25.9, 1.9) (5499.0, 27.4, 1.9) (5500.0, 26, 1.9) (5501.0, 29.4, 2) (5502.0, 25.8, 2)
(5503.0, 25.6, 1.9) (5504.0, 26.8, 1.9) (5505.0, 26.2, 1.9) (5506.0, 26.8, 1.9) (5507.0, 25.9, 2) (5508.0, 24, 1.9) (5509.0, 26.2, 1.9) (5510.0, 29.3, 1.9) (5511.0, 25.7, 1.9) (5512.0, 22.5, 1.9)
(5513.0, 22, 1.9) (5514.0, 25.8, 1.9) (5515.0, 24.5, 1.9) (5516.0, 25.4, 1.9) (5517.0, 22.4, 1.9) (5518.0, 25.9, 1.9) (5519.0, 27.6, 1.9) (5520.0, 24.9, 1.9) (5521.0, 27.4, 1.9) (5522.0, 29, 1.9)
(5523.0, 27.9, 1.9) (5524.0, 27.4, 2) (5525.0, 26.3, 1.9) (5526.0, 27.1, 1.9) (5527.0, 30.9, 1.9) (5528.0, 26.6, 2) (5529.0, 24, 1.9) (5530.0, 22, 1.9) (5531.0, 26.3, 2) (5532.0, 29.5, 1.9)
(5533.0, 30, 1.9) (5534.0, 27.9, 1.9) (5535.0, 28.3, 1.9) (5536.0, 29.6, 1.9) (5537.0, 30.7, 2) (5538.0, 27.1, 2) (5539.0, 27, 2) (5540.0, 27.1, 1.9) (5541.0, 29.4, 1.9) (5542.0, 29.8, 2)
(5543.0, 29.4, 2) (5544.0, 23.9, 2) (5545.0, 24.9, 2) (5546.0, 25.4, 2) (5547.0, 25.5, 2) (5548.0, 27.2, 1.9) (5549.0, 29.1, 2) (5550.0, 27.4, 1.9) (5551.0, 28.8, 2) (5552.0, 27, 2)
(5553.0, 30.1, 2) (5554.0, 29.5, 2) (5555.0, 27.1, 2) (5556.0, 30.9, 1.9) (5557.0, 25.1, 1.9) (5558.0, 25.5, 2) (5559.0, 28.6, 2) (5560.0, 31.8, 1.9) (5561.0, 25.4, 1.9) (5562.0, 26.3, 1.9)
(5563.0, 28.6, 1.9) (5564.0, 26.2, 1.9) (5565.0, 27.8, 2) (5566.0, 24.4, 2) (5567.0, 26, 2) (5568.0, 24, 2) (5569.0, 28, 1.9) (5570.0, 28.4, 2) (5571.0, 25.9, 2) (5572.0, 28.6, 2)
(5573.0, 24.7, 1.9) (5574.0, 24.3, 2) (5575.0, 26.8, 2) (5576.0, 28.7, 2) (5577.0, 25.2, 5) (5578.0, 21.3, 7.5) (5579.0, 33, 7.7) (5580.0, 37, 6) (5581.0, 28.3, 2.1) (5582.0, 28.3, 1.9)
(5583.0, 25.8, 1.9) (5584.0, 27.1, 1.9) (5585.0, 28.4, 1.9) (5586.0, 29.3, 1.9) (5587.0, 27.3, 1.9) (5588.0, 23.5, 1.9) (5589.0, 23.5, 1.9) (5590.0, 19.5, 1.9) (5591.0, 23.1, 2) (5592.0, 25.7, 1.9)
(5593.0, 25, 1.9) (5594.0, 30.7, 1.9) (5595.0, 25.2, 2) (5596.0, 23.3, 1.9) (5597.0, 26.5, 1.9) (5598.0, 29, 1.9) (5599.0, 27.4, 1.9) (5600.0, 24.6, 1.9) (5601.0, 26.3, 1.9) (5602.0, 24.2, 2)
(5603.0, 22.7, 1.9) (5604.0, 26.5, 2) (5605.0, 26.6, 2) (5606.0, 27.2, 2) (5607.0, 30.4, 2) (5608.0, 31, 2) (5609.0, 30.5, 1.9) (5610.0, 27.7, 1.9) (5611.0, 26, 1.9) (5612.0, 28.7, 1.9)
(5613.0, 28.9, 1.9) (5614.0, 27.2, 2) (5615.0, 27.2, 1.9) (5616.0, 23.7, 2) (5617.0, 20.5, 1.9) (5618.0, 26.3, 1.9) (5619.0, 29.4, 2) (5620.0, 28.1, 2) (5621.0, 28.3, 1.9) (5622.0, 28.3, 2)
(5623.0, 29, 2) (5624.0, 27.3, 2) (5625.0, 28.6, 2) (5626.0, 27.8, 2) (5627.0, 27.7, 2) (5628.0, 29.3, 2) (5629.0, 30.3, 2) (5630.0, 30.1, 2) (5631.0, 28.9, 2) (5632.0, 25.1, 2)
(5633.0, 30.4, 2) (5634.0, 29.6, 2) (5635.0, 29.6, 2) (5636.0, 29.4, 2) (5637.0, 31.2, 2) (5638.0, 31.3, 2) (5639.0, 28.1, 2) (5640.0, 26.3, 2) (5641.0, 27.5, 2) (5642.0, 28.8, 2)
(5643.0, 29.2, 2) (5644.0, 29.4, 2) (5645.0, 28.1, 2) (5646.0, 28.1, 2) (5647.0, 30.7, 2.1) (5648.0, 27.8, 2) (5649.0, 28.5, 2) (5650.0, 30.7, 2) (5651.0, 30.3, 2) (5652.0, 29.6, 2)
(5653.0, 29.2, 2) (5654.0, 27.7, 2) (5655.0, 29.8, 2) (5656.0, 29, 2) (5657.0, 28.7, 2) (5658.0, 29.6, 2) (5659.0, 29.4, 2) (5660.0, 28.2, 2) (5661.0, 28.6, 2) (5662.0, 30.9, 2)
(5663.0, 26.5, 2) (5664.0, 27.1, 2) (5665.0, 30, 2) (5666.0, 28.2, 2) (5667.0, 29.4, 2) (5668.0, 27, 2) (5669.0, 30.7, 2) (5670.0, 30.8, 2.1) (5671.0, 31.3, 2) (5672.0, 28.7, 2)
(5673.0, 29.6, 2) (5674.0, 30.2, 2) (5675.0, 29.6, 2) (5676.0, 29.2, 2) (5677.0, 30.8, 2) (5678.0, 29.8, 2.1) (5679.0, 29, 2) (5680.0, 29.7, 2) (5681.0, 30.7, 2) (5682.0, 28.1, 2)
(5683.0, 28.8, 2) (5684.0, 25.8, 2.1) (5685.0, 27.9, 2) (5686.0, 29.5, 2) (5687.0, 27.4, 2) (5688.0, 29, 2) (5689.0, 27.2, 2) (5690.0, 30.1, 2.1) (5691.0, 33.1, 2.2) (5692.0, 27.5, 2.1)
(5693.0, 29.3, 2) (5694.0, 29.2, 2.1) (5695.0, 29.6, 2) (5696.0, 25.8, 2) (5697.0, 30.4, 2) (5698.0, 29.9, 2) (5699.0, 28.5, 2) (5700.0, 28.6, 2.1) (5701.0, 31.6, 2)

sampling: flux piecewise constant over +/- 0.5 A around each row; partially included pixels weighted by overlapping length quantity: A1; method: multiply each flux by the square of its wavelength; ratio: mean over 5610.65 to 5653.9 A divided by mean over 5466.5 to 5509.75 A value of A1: 1.1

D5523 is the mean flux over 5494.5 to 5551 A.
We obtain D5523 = 26.7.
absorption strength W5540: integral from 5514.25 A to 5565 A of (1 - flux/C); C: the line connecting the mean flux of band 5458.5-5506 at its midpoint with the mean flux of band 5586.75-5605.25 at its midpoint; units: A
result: -3.2 A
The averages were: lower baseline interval 26.2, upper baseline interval 25.2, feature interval 27.3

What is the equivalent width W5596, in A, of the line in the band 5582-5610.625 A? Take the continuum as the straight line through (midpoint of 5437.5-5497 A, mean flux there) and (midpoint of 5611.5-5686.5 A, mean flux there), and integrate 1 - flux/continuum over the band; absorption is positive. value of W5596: 1.6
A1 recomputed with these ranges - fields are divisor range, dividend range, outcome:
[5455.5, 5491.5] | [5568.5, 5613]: 1.09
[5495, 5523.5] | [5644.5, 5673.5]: 1.18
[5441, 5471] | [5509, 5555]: 1.08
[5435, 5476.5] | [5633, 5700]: 1.23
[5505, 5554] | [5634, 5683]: 1.14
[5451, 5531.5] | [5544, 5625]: 1.07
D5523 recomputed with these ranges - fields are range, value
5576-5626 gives 26.9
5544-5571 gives 27.2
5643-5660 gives 29.1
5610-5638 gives 28.1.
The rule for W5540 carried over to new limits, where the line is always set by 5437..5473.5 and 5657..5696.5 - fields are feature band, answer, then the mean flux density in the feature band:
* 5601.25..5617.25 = 0.7 A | 26.9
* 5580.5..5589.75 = 0.4 A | 26.6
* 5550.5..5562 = -0.3 A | 28.1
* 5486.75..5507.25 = -0.1 A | 26.5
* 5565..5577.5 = 0.6 A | 26.3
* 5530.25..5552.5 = -0.5 A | 27.7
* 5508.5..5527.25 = 0.4 A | 26.2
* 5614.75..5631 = 0.4 A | 27.7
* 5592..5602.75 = 0.7 A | 26.1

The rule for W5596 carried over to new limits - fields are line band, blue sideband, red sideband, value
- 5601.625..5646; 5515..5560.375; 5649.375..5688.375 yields 0.8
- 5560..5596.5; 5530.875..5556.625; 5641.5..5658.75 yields 2.3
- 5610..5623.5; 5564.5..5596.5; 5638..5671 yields 0.3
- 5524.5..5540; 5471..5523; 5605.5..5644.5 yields -0.5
